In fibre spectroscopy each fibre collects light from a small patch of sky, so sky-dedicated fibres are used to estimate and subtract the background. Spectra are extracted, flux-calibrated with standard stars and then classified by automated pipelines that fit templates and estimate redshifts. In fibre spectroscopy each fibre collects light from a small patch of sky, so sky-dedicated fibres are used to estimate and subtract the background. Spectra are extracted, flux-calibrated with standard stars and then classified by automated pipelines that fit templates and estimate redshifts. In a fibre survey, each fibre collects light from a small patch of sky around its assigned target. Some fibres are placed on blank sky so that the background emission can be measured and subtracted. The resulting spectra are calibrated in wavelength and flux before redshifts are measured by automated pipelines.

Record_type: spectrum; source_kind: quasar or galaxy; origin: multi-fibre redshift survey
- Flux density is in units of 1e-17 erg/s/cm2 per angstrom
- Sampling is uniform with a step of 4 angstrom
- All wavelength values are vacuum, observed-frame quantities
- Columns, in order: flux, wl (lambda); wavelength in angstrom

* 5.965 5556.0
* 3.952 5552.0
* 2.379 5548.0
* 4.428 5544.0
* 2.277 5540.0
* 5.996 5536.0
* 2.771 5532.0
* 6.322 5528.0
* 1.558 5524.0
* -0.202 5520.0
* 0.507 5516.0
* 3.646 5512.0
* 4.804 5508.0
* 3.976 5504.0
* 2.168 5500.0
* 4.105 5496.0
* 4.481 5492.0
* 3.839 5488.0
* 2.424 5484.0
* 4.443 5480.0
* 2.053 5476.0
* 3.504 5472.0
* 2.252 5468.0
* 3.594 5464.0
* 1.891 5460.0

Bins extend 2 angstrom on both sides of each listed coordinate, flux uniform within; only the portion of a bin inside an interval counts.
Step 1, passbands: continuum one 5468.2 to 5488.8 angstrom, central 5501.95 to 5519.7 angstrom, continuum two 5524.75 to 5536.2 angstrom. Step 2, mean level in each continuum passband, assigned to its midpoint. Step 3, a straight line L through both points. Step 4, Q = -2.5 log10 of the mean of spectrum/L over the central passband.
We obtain 0.32 mag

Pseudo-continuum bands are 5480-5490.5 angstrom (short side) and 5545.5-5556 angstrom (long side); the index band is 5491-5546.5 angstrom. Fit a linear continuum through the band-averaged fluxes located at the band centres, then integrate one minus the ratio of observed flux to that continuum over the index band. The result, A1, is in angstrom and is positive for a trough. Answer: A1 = 4.5 angstrom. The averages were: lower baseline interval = 3.45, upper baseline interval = 3.76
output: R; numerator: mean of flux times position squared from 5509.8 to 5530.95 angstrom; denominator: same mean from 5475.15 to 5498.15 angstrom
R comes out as 0.67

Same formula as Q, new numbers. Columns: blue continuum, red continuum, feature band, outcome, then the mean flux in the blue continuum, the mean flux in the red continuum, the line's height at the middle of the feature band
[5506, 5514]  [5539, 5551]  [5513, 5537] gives 0.31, 4.22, 3.17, 3.77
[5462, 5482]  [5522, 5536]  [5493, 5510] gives -0.08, 3.17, 3.9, 3.55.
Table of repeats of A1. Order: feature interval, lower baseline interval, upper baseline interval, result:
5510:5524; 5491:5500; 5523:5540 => 9.2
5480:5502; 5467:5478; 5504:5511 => 0.1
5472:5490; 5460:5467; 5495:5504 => -1.0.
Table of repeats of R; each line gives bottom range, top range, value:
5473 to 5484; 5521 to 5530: 1.13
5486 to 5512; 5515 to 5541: 0.74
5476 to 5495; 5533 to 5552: 1.05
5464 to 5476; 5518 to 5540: 1.14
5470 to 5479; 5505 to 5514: 1.43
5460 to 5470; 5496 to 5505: 1.19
